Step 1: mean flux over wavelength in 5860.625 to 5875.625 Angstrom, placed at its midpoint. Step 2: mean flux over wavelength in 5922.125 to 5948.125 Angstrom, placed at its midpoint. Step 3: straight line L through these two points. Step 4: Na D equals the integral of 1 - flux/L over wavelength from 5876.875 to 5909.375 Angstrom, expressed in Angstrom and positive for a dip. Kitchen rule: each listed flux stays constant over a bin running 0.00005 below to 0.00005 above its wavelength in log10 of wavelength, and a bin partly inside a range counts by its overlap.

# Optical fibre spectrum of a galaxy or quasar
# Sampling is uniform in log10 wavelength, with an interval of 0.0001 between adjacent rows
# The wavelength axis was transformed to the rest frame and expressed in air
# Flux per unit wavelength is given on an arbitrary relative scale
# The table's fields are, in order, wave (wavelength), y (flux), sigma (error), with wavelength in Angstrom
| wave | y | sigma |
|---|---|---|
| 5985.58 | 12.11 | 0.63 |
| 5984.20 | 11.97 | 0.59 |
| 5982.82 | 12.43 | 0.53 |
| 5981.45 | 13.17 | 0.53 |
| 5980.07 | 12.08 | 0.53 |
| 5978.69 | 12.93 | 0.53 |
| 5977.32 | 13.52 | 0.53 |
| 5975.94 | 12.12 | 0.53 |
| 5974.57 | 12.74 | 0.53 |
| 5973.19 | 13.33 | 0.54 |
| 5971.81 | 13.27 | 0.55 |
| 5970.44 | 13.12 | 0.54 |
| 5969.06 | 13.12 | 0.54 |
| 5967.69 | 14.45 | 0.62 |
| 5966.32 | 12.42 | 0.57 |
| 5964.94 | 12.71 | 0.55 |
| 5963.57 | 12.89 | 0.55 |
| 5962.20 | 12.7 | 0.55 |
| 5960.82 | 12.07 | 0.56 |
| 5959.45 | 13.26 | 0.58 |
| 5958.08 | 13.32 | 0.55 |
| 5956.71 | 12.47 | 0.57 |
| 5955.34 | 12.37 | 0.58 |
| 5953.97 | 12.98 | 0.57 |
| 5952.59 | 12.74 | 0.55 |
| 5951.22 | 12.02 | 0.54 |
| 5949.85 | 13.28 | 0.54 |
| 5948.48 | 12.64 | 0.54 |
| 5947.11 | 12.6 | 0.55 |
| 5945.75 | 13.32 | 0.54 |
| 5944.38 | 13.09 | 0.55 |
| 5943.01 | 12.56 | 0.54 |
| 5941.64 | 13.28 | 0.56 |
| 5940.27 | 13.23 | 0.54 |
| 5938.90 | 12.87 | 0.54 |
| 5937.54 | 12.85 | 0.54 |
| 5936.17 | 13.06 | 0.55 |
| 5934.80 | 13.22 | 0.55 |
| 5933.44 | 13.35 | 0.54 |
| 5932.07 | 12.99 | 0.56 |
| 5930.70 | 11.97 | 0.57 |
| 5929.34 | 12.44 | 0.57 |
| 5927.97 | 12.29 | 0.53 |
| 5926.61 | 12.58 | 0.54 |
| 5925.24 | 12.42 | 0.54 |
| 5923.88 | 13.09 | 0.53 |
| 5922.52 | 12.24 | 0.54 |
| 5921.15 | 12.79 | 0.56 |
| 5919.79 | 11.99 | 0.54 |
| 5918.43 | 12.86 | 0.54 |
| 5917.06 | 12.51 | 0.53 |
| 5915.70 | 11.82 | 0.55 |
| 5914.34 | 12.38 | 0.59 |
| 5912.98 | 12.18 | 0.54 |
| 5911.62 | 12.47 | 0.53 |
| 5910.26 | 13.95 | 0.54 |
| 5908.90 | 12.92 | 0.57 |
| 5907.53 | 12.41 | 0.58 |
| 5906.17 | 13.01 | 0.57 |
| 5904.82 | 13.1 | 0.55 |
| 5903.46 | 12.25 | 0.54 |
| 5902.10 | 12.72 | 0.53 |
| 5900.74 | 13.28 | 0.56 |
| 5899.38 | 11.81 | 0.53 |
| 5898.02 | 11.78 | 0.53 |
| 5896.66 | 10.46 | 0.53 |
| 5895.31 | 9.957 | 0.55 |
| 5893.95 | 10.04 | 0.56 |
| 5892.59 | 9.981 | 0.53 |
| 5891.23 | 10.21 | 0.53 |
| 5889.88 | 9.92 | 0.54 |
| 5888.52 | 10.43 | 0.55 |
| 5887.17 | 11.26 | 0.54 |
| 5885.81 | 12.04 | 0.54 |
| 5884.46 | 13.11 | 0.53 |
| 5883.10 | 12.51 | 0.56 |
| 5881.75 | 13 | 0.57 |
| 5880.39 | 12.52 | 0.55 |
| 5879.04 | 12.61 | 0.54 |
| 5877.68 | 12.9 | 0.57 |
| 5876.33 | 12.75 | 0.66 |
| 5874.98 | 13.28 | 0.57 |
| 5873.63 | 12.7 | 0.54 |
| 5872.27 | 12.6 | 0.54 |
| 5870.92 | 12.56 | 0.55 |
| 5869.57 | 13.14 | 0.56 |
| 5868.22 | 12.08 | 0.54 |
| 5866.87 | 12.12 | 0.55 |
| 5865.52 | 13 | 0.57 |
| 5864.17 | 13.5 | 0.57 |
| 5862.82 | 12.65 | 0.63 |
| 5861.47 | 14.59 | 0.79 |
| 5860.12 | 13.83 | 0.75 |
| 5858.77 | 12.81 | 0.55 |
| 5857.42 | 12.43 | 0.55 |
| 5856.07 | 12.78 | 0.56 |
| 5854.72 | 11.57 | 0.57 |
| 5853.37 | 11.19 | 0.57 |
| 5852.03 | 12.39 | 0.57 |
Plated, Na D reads 2.7 Angstrom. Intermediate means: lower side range 12.9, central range 11.8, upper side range 12.8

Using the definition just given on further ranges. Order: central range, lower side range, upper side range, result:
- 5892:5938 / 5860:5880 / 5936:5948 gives 2.23 Angstrom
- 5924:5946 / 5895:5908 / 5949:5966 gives -0.62 Angstrom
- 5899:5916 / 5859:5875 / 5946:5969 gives 0.32 Angstrom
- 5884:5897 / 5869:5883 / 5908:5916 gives 2.07 Angstrom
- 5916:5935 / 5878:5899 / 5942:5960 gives -0.57 Angstrom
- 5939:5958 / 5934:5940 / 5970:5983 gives 0.23 Angstrom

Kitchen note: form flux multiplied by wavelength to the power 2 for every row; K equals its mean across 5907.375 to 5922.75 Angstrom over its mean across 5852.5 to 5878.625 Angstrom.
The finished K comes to 1.00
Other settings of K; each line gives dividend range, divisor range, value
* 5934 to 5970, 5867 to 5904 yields 1.11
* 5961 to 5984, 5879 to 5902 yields 1.16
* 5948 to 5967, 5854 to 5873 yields 1.02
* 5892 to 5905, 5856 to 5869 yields 0.90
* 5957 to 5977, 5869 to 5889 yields 1.07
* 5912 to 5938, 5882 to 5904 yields 1.12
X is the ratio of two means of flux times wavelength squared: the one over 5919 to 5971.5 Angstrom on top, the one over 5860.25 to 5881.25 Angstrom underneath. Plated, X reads 1.0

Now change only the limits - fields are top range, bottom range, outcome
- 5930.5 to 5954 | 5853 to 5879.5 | 1.04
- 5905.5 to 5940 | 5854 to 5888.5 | 1.02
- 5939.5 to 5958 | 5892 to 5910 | 1.10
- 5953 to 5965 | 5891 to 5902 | 1.18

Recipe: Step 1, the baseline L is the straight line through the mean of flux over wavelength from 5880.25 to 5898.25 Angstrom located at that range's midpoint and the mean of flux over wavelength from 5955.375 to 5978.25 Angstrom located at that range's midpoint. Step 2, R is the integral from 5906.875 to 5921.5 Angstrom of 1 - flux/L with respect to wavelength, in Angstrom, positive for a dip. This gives -1.0 Angstrom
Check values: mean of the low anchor 11.2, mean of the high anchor 13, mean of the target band 12.6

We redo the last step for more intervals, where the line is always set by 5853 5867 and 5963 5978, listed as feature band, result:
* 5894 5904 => 1.0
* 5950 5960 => 0.2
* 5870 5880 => 0.1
